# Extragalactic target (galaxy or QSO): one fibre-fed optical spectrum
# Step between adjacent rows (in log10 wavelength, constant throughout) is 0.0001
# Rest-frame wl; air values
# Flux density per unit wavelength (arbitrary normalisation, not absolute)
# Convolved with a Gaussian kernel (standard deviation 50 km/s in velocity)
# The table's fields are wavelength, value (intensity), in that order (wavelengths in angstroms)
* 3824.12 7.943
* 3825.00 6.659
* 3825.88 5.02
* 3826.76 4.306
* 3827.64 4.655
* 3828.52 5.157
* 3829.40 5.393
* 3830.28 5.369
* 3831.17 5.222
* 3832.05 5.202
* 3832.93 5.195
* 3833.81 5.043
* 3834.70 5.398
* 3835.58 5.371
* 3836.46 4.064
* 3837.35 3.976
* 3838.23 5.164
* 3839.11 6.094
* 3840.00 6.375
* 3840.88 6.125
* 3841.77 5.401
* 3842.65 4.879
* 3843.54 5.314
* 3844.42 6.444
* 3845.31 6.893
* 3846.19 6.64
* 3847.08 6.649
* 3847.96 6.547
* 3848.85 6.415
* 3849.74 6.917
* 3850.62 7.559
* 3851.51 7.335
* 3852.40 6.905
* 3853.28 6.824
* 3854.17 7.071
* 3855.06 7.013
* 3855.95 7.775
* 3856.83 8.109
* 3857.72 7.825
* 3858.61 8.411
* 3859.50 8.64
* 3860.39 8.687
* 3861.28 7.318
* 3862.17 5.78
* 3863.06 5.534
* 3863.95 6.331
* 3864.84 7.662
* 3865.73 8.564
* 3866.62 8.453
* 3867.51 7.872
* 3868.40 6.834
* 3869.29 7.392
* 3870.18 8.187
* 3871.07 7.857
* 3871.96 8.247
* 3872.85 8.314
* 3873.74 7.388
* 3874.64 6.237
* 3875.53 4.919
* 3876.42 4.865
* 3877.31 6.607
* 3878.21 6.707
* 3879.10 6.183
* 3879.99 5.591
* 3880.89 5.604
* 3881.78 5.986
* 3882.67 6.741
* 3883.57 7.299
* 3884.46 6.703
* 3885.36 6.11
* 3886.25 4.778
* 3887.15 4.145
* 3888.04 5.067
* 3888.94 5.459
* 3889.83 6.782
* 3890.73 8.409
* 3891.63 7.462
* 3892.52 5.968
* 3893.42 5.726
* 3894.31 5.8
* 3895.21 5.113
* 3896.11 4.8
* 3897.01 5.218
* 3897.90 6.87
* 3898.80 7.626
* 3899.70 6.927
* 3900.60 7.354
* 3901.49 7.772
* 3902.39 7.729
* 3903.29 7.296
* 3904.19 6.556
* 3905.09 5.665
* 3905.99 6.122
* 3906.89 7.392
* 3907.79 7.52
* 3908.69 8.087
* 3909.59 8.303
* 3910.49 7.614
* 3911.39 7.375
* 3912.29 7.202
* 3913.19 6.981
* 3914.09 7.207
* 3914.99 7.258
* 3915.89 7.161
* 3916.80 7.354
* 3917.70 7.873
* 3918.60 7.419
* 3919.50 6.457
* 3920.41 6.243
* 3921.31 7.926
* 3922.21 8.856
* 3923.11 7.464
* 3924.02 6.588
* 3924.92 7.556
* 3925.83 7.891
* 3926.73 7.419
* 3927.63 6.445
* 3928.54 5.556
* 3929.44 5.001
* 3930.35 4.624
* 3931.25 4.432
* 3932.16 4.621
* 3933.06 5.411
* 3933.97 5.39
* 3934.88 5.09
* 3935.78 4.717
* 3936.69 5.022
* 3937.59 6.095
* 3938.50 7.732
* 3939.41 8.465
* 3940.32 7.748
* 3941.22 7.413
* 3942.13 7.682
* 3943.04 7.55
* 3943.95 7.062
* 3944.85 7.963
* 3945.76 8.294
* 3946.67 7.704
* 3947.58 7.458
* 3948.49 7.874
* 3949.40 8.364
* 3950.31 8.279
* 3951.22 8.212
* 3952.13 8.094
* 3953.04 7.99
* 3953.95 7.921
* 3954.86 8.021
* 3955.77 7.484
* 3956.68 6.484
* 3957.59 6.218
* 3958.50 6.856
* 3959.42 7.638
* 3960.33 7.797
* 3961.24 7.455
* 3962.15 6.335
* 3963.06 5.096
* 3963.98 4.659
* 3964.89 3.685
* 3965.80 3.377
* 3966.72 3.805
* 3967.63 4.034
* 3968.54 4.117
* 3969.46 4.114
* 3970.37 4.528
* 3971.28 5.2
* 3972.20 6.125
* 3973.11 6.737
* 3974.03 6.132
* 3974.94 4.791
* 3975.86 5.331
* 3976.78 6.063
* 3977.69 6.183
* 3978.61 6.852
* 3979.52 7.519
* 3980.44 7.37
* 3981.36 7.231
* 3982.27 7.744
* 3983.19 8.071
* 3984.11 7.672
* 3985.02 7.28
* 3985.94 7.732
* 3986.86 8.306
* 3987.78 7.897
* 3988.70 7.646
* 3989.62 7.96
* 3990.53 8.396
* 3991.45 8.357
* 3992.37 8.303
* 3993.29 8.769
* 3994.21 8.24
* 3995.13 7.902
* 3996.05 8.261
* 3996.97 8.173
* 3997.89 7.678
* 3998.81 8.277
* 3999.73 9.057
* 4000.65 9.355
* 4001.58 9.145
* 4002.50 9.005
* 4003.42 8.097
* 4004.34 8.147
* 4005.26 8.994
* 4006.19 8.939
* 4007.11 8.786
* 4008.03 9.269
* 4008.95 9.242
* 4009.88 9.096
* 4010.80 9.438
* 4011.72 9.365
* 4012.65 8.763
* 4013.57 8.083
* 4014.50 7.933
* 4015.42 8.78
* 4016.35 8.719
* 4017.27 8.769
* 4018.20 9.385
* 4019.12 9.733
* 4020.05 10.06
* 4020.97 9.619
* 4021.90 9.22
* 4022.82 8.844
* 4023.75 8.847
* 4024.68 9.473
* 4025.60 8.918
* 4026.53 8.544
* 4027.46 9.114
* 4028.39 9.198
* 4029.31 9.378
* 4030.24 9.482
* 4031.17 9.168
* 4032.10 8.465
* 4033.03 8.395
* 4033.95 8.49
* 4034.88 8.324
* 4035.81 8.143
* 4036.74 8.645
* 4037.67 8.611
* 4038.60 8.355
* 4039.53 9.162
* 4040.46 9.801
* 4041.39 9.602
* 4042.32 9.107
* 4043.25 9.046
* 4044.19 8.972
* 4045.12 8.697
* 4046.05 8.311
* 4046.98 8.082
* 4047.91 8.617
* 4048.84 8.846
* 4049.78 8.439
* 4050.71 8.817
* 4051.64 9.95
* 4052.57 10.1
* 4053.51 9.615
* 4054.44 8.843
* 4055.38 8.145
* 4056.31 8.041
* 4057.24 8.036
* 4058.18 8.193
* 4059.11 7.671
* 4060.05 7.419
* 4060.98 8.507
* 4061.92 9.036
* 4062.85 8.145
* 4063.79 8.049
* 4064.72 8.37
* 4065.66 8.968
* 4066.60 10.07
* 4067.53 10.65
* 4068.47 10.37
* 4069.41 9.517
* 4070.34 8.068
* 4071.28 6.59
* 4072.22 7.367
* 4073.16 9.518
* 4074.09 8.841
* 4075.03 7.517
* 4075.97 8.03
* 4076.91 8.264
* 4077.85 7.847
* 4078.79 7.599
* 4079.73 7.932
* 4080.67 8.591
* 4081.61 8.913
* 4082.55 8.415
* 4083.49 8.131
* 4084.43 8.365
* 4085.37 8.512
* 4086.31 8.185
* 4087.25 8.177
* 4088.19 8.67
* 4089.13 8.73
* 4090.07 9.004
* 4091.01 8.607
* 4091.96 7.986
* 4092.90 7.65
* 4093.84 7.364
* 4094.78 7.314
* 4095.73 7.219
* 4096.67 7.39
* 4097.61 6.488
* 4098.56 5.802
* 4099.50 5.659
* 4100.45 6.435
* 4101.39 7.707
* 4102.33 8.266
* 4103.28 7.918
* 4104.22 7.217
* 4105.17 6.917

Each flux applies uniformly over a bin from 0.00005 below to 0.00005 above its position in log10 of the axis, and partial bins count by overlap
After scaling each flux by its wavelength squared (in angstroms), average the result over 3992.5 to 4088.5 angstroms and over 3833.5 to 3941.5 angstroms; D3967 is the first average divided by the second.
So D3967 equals 1.4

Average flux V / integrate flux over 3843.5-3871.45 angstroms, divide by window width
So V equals 7.27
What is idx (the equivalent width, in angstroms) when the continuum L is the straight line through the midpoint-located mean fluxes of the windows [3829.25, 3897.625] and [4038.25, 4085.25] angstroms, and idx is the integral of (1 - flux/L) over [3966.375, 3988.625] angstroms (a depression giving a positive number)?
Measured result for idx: 4.0 angstroms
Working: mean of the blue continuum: 6.43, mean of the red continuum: 8.63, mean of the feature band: 6.32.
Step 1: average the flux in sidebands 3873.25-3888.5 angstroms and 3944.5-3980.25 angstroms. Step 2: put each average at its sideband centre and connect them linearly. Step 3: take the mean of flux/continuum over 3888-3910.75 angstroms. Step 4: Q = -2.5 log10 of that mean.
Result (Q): -0.12 mag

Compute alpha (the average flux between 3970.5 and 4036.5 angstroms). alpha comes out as 8.24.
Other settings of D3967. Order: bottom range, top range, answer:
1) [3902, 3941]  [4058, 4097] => 1.33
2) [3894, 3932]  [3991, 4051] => 1.36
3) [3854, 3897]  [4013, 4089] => 1.41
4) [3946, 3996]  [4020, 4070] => 1.34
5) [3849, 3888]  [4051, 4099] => 1.33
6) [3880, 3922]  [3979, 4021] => 1.33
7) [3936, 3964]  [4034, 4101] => 1.21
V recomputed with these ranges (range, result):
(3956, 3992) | 6.39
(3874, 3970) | 6.57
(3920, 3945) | 6.56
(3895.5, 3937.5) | 6.67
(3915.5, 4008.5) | 7.05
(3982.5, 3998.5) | 8.04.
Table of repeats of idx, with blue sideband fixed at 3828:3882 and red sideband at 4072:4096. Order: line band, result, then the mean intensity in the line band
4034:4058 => -2.7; 8.8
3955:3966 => 1.6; 6.21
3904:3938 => 1.8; 6.63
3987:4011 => -3.1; 8.54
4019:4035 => -2.7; 9.07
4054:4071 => -1.3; 8.65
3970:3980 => 1.9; 5.97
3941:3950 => -0.7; 7.75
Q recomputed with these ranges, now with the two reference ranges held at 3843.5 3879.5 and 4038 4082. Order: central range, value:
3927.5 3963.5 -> 0.14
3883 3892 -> 0.18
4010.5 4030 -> -0.09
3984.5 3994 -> 0.00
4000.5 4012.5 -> -0.09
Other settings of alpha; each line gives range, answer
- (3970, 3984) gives 6.43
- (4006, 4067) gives 8.85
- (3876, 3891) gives 6.03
